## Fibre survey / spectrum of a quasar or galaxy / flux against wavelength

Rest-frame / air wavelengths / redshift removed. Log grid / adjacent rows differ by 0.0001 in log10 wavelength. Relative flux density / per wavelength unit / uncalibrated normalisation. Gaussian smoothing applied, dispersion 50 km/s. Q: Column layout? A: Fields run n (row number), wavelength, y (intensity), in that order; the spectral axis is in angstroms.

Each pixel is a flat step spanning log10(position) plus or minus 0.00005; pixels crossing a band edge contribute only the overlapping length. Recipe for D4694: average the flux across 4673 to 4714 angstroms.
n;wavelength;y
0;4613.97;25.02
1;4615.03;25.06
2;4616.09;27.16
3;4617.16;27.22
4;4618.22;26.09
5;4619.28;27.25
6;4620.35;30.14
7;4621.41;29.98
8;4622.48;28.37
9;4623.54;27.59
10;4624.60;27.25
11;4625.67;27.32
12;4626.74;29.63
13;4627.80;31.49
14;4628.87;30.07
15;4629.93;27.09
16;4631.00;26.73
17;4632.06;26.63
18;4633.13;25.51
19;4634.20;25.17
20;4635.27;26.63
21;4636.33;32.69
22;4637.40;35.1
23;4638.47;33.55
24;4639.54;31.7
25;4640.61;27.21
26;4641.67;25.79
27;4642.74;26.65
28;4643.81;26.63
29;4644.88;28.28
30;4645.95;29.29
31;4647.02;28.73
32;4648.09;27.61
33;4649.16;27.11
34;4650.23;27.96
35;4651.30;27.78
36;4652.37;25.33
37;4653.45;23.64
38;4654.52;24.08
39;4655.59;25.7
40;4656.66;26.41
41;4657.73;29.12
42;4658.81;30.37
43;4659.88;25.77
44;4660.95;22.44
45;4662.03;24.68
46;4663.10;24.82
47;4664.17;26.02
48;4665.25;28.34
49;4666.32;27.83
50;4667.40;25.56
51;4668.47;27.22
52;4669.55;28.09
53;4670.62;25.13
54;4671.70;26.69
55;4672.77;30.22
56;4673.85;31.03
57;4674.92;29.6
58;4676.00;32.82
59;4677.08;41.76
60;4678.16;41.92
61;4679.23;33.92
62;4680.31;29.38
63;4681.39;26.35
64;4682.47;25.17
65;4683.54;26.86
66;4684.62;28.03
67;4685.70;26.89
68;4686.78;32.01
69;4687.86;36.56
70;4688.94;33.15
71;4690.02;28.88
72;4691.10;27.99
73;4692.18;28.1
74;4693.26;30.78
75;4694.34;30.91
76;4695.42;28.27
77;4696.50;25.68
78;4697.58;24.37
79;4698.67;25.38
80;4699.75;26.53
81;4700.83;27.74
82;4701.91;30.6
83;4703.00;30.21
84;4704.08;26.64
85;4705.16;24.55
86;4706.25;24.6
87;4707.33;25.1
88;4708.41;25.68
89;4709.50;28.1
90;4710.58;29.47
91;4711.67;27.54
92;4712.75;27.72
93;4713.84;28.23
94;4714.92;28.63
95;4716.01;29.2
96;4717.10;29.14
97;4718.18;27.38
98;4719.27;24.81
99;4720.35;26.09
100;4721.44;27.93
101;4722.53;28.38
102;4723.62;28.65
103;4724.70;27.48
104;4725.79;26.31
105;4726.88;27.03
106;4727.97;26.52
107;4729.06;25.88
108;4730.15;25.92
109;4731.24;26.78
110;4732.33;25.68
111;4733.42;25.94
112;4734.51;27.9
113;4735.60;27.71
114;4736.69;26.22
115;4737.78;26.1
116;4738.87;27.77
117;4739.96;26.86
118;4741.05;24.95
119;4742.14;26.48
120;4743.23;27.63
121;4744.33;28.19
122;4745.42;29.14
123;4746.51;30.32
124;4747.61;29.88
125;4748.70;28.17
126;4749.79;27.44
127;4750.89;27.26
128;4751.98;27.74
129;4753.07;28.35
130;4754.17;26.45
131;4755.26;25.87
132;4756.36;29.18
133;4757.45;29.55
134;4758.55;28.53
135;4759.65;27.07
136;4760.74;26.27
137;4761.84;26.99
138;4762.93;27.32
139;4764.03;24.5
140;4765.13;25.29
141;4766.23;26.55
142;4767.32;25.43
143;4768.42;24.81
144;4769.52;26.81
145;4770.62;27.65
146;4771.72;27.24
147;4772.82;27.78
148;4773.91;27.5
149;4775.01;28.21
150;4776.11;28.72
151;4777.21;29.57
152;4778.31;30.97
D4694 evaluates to 29.2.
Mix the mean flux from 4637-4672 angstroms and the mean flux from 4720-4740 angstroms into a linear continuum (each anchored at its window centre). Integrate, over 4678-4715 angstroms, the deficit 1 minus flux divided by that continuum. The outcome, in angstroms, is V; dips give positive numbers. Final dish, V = -1.9 angstroms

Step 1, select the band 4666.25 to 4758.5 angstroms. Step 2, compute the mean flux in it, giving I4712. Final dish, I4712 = 28.2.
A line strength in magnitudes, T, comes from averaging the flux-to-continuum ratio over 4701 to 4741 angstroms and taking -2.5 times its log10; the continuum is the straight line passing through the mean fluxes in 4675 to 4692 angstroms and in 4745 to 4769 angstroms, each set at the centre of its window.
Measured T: 0.08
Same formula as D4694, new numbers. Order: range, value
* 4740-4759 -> 27.9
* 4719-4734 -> 26.7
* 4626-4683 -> 28.4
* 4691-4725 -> 27.6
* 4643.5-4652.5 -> 27.8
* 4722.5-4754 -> 27.3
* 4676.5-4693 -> 31.1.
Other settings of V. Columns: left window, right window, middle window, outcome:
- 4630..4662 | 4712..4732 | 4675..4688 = -1.97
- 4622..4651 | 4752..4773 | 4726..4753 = -0.04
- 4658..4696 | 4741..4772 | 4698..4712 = 0.74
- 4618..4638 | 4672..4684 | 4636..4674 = 3.30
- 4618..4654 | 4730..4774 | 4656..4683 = -0.90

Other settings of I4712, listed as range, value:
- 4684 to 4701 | 28.8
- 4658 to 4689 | 29.2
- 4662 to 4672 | 26.5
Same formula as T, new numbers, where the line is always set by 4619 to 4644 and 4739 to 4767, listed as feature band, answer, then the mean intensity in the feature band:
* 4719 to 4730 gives 0.031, 26.9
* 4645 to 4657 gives 0.066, 26.8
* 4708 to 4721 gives 0.005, 27.7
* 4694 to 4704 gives 0.013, 27.6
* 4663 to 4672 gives 0.062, 26.7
